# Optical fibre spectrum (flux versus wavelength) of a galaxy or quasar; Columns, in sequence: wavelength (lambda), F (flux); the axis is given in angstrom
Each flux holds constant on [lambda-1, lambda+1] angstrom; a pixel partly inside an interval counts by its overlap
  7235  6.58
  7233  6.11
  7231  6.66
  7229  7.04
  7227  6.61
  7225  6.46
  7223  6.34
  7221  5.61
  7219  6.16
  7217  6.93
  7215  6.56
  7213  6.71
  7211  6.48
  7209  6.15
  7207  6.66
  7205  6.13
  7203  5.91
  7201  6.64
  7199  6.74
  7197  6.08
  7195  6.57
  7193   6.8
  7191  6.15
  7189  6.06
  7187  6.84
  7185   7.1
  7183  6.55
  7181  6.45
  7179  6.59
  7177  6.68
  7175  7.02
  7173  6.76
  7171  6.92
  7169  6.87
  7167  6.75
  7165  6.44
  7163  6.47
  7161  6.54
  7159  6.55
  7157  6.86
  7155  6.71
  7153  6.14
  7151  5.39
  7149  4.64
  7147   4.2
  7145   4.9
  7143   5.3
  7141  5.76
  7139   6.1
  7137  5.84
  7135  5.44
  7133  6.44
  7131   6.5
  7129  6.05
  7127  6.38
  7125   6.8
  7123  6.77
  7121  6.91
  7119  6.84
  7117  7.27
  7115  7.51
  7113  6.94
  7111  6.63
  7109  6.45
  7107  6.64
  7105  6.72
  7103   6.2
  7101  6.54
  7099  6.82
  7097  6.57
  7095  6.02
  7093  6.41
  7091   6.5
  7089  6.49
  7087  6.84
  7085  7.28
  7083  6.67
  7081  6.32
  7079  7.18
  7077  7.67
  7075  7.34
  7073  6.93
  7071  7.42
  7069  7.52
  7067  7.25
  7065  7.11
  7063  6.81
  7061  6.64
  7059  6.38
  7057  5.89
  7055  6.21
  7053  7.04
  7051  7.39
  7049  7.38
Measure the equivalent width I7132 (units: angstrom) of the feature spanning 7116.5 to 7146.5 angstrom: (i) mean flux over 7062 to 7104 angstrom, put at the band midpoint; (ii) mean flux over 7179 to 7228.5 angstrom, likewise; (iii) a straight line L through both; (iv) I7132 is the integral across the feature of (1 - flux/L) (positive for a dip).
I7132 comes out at 2.4 angstrom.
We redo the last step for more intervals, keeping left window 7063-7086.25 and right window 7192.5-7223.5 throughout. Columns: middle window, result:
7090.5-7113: 1.5 angstrom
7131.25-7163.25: 4.3 angstrom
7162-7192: -0.3 angstrom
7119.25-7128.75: 0.3 angstrom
